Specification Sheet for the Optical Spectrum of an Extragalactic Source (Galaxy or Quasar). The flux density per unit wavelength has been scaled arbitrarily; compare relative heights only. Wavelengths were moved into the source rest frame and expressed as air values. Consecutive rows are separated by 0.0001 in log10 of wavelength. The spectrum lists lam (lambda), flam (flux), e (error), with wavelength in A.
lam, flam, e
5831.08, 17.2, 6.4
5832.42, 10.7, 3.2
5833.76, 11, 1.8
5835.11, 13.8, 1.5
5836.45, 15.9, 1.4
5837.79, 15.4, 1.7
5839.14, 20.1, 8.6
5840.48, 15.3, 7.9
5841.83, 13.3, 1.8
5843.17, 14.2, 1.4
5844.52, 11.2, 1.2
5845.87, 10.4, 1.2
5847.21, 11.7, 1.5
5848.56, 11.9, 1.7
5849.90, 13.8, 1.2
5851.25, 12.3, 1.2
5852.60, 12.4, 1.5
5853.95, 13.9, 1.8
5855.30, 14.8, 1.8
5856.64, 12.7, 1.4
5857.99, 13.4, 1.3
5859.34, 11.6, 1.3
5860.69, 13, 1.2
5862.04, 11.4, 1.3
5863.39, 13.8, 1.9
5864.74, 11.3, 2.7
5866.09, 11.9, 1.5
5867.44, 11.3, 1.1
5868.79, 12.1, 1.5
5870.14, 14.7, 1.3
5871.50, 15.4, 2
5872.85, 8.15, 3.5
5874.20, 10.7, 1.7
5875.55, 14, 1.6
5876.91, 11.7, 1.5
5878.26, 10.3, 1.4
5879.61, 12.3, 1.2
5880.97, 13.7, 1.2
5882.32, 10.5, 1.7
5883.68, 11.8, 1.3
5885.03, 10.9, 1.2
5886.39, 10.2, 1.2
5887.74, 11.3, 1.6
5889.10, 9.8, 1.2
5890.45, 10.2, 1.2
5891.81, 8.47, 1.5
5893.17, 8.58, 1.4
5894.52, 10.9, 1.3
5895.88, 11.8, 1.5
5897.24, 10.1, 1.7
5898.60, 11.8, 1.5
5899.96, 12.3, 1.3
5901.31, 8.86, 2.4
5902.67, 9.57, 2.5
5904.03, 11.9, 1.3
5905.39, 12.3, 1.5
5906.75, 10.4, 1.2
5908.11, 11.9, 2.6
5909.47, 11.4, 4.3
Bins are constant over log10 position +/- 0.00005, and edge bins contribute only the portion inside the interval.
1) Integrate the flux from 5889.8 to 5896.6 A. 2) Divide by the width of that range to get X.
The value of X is 9.98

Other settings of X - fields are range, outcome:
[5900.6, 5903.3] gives 9.28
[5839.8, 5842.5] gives 14.3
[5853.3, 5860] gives 13.3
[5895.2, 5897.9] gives 10.9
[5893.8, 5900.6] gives 11.4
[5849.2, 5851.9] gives 13.1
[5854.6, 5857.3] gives 13.8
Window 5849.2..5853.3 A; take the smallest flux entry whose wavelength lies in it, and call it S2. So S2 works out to 12.3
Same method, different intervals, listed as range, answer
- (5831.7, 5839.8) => 10.7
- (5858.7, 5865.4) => 11.3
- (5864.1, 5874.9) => 8.15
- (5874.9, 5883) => 10.3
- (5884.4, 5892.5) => 8.47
